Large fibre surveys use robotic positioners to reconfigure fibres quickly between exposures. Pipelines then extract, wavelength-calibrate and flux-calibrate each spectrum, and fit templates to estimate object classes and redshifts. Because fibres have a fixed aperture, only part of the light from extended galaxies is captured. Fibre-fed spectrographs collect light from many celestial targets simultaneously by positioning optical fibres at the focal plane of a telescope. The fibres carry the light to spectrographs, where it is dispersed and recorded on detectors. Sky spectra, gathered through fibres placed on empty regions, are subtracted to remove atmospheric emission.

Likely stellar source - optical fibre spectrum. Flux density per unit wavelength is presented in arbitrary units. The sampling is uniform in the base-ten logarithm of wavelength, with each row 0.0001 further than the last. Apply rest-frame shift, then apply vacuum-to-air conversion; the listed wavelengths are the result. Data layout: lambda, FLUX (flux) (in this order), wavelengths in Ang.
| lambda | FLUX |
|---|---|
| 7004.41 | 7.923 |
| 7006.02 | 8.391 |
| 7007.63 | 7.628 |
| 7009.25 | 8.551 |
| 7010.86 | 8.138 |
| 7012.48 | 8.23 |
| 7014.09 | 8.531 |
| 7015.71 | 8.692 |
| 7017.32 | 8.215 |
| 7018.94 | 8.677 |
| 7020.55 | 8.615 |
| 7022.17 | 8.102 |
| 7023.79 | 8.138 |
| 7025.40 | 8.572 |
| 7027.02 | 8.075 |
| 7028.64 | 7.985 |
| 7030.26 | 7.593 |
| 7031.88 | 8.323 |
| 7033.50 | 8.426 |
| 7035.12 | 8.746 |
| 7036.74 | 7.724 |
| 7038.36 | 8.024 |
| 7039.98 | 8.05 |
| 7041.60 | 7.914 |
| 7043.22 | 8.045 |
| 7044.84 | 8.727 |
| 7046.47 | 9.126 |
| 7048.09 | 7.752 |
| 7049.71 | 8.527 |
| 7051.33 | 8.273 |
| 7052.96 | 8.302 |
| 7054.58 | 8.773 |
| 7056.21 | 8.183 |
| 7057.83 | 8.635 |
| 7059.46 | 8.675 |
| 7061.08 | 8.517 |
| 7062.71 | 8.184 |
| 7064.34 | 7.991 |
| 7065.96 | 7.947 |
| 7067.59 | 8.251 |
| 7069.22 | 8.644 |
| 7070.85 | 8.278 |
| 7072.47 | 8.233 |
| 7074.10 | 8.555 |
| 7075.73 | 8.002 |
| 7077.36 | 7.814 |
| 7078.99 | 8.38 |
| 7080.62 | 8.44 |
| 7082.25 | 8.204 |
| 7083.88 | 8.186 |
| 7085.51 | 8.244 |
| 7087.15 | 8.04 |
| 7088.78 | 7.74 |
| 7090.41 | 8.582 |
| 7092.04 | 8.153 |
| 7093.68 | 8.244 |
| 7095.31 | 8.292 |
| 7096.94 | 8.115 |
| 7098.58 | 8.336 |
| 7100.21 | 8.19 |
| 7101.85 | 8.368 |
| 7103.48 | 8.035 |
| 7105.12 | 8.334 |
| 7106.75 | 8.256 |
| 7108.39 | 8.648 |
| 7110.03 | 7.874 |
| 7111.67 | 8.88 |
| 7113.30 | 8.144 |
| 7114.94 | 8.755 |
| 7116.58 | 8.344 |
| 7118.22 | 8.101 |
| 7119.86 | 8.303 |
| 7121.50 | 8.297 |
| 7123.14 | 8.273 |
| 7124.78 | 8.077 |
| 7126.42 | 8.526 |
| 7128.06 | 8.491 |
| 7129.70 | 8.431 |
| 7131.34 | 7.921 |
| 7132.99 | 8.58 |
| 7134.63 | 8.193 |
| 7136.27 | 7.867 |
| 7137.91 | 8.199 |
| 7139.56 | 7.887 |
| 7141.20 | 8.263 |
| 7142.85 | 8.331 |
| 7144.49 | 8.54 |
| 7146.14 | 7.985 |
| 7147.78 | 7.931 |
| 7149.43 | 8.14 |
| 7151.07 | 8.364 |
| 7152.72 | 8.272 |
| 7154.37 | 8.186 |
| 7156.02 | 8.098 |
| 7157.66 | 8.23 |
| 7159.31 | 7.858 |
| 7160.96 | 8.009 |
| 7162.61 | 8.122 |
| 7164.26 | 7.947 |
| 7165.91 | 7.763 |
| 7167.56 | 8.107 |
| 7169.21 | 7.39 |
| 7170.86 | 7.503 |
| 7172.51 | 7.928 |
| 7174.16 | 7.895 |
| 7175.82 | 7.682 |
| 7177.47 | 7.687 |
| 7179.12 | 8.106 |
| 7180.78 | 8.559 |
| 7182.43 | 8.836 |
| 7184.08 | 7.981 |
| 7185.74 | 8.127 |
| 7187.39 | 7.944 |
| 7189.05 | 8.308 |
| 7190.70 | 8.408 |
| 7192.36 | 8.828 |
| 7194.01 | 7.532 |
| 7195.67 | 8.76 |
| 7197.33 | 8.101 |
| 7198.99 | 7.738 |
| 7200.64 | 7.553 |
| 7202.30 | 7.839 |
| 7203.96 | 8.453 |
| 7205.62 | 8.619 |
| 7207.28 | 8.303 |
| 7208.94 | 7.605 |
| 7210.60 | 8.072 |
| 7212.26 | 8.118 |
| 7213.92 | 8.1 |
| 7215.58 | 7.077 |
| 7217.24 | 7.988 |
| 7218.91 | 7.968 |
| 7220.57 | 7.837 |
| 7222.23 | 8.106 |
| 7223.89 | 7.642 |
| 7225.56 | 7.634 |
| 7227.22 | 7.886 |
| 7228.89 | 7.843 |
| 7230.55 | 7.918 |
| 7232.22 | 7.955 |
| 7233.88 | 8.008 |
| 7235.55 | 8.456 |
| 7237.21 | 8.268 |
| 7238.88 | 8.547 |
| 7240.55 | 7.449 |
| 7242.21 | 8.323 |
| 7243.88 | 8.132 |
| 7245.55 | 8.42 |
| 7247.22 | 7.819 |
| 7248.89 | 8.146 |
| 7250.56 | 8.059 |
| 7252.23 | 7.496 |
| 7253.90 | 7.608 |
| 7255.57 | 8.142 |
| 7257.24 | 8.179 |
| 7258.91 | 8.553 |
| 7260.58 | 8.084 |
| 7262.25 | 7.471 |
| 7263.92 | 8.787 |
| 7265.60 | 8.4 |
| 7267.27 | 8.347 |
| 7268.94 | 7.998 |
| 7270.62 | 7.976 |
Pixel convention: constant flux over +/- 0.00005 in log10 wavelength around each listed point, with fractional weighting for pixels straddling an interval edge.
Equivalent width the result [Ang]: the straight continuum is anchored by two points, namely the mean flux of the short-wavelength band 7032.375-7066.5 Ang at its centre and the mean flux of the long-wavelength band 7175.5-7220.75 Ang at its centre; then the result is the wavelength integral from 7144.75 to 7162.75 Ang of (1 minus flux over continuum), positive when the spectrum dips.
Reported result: 0.07 Ang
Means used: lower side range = 8.32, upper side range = 8.08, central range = 8.12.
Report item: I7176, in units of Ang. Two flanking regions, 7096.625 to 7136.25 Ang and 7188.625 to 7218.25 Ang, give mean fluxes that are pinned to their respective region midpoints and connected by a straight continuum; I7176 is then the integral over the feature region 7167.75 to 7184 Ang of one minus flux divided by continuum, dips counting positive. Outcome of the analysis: 0.4 Ang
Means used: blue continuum 8.3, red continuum 8.07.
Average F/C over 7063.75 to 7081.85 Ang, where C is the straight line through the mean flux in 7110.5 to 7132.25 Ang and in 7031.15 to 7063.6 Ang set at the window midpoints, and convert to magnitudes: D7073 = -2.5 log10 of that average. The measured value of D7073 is 0.01 mag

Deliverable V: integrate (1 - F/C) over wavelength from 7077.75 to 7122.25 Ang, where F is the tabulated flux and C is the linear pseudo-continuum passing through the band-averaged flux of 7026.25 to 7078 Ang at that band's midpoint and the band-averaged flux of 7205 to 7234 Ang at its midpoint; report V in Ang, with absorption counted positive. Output -0.6 Ang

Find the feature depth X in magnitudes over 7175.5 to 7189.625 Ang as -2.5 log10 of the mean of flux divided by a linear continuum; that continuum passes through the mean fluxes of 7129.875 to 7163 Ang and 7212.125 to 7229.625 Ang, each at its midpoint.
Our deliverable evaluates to -0.02 mag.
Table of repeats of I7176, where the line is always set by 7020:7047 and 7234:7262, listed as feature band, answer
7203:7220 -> 0.2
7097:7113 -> -0.2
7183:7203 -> 0.1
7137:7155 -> -0.1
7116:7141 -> -0.2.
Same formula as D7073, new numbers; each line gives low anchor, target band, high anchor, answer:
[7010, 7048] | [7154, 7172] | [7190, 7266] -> 0.03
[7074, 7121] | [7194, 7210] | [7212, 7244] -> -0.01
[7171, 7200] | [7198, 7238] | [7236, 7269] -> 0.02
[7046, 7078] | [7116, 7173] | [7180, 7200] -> 0.02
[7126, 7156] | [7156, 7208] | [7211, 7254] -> 0.00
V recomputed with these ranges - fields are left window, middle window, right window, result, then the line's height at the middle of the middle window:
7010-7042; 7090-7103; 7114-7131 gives 0.08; 8.32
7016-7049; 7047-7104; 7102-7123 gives 0.20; 8.29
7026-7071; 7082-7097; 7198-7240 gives 0.04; 8.2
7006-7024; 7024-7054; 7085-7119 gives 0.28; 8.31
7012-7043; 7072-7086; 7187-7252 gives -0.07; 8.19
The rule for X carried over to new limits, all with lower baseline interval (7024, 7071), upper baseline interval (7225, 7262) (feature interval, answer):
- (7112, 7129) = -0.021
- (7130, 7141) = 0.005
